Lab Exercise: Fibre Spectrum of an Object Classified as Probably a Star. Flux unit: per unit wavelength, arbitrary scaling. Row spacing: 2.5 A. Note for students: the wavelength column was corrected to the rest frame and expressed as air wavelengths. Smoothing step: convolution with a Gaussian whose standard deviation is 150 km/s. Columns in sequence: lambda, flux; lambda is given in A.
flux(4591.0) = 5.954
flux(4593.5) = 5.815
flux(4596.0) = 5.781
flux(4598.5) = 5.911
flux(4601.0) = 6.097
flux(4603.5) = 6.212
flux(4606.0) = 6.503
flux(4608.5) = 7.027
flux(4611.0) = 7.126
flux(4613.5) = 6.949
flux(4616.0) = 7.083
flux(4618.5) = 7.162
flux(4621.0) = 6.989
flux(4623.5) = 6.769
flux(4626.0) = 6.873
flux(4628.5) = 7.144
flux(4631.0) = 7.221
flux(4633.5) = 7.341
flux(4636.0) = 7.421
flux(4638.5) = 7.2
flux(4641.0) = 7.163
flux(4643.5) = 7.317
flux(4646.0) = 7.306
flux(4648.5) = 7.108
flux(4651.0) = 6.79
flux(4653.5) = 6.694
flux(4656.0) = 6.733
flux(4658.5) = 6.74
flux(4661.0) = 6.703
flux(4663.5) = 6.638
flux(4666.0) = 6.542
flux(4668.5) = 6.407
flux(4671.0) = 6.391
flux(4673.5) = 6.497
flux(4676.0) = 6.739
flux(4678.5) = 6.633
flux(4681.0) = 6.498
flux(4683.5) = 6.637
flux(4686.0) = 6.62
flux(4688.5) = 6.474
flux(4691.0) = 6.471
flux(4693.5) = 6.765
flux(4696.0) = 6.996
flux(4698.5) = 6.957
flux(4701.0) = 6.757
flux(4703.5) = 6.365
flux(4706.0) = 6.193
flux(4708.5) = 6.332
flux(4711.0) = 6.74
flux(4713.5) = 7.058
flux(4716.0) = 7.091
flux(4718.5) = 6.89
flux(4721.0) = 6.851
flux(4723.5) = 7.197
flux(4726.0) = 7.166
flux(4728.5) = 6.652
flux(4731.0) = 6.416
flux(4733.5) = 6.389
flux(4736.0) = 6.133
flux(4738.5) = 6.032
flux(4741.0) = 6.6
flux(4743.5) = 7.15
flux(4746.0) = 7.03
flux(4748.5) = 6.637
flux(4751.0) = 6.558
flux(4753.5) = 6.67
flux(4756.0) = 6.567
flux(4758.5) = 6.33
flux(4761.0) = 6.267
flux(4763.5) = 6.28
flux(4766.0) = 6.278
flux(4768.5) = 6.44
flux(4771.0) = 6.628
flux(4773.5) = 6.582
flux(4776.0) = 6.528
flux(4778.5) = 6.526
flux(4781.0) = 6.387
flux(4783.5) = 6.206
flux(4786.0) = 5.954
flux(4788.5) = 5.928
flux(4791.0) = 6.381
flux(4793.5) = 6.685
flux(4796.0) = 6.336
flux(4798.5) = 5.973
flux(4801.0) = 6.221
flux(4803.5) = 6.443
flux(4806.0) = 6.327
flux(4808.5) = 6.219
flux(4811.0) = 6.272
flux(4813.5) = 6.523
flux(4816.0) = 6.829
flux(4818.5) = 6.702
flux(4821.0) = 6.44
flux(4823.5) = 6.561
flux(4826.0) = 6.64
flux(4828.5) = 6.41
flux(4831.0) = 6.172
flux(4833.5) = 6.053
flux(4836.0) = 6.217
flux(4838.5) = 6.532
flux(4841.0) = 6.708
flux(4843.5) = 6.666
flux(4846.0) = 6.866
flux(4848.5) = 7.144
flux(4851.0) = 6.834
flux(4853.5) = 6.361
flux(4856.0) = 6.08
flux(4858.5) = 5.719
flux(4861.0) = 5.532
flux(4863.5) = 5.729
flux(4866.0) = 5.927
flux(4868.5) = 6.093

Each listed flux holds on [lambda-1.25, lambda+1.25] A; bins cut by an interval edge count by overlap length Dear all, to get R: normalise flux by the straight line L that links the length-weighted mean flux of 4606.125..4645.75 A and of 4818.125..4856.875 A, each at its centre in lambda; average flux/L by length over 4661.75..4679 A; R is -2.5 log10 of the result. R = 0.070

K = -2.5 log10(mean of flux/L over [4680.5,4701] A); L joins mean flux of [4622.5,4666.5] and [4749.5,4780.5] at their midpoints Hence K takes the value 0.02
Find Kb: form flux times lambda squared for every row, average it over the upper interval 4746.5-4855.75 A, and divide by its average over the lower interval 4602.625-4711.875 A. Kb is 1.0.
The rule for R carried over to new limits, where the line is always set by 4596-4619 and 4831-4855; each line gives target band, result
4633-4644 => -0.11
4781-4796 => 0.06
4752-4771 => 0.03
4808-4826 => 0.01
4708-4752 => -0.02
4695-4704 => -0.03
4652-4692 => 0.00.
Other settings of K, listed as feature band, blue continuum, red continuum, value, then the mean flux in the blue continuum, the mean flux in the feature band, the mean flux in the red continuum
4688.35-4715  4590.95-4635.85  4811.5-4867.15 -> -0.01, 6.7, 6.66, 6.39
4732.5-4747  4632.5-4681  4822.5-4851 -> 0.03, 6.85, 6.55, 6.56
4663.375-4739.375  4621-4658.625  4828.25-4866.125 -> 0.03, 7.06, 6.63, 6.32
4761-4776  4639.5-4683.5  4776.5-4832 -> 0.01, 6.76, 6.43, 6.37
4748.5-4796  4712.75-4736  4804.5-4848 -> 0.04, 6.81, 6.4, 6.49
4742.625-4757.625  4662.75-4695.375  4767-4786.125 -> -0.05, 6.57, 6.75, 6.43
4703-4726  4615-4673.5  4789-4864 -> -0.01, 6.93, 6.78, 6.39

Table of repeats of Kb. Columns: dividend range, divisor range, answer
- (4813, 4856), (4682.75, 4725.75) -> 1.03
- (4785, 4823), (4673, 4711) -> 1.01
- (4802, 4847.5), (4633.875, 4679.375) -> 1.02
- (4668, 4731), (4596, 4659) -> 1.00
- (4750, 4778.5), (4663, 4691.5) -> 1.03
